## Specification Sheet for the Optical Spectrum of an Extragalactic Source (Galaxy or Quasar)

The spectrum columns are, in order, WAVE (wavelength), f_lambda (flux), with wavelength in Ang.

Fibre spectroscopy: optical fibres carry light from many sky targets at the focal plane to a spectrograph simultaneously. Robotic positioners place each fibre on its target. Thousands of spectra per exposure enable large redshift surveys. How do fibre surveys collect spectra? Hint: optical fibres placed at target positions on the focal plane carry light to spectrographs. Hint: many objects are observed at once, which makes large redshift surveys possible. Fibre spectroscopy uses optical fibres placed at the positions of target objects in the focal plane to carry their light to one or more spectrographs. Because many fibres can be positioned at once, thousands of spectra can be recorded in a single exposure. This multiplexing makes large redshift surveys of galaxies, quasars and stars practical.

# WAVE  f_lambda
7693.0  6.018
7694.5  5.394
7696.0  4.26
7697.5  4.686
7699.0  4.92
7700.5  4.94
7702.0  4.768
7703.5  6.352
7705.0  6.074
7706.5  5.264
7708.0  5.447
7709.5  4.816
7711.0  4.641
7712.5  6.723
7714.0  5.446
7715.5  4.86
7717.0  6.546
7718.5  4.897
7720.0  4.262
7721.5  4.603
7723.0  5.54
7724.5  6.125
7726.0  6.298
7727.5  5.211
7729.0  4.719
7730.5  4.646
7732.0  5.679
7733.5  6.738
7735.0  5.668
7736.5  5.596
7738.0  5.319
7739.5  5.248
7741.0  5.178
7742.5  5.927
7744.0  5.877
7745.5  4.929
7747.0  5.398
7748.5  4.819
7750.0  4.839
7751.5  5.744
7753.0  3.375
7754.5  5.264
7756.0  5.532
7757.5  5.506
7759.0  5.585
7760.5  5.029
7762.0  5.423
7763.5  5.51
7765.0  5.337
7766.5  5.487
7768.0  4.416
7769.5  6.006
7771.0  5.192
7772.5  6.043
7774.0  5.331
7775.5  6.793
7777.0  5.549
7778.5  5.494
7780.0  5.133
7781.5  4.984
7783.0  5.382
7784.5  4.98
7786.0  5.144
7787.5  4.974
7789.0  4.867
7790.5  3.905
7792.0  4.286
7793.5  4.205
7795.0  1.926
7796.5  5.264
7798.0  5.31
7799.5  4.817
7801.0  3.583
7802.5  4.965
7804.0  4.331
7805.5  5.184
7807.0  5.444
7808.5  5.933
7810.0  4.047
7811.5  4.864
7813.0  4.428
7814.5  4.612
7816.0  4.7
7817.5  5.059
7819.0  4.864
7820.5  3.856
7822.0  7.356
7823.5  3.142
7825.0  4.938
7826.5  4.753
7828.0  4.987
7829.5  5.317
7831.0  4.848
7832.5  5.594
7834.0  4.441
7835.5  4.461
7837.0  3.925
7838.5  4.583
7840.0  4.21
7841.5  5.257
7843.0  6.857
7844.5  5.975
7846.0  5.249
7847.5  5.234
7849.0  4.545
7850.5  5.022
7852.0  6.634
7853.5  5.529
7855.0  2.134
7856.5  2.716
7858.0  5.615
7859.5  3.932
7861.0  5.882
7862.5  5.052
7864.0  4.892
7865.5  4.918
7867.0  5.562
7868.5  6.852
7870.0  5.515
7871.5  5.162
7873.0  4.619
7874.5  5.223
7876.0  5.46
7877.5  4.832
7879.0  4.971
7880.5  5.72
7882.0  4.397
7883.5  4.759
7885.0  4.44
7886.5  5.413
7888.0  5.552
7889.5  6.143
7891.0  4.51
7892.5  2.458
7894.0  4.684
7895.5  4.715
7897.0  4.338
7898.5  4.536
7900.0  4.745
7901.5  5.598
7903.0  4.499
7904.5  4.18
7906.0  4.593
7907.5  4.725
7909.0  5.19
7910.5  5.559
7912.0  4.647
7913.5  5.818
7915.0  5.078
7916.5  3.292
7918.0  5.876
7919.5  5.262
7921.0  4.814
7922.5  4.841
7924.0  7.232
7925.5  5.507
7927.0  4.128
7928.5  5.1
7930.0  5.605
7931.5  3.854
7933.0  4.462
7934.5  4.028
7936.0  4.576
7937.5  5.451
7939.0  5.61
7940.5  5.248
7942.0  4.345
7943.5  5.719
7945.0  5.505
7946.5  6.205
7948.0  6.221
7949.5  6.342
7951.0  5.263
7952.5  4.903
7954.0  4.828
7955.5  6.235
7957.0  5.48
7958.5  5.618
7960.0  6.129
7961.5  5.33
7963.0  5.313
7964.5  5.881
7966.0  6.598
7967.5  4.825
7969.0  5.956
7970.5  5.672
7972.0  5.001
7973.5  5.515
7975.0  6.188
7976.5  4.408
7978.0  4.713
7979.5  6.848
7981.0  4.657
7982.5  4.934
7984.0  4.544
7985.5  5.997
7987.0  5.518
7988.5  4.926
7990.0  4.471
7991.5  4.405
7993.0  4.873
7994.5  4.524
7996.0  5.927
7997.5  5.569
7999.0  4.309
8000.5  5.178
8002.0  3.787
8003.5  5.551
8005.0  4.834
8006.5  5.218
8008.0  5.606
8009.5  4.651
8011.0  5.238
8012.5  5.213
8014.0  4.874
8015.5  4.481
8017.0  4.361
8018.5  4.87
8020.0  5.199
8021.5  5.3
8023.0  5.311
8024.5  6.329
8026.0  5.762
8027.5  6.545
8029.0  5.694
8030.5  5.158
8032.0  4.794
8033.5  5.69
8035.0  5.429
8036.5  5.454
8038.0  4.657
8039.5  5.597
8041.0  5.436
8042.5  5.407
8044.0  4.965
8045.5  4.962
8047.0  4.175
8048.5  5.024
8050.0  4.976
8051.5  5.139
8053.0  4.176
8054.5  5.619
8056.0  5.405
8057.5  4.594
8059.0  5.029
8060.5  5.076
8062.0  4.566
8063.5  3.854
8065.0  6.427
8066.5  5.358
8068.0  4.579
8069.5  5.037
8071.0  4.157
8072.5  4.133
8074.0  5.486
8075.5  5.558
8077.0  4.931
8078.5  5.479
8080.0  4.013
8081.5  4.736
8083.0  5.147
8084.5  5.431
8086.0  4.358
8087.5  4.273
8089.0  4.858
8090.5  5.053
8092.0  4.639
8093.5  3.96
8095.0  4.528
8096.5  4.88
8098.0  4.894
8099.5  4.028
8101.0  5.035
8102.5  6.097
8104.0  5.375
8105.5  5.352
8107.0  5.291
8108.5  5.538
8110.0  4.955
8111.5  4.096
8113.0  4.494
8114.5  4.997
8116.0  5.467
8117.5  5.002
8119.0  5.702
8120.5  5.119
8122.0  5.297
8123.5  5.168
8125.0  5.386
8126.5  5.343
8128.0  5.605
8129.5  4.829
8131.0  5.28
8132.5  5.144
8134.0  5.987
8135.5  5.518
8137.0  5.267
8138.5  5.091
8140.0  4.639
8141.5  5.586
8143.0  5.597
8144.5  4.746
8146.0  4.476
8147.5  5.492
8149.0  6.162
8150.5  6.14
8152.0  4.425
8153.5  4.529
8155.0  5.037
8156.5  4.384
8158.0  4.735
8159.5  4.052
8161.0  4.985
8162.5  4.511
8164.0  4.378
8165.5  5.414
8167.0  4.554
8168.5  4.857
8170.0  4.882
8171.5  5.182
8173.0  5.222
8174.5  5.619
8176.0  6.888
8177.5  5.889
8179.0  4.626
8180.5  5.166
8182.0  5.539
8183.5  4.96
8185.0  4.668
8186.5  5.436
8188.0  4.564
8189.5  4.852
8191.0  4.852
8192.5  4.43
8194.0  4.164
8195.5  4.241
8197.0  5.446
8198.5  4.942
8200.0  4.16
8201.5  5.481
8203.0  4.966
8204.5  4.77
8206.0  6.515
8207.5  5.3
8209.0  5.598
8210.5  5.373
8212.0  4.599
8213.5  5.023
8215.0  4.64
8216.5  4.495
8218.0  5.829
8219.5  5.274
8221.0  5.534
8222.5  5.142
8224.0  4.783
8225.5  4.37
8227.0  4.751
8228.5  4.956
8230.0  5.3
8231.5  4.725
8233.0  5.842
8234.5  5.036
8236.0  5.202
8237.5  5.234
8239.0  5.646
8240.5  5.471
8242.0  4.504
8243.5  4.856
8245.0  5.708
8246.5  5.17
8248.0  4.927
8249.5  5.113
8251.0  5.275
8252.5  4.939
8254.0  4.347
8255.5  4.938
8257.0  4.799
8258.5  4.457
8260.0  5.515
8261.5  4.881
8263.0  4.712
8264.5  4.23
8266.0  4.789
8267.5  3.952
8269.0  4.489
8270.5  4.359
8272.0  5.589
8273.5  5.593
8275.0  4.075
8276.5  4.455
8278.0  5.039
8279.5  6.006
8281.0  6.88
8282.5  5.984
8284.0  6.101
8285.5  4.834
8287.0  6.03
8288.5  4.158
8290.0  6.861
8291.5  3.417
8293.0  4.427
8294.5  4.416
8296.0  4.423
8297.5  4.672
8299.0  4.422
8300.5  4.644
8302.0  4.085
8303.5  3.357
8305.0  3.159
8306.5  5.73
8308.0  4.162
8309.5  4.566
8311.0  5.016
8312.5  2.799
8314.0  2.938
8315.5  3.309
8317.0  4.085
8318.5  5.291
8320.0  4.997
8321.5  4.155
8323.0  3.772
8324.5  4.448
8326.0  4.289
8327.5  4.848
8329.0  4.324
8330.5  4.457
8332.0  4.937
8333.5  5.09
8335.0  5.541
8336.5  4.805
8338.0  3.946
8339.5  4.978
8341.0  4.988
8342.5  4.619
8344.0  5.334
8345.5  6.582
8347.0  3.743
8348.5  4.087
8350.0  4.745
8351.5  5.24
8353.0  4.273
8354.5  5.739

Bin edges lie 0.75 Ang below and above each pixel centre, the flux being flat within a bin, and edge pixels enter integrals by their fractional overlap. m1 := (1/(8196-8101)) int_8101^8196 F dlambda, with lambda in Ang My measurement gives 5.1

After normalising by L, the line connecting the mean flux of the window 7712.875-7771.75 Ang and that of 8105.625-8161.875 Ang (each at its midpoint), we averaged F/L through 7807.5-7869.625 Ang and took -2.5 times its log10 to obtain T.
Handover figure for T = 0.07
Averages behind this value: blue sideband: 5.34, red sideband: 5.12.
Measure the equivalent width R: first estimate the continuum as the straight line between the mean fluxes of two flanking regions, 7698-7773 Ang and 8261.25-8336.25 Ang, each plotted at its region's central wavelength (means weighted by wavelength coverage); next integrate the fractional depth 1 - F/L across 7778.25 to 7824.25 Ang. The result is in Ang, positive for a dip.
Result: 4.7 Ang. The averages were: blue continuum 5.35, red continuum 4.66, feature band 4.74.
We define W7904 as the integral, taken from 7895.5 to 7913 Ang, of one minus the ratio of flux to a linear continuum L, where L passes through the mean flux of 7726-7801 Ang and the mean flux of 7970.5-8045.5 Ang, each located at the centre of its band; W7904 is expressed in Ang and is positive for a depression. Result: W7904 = 1.3 Ang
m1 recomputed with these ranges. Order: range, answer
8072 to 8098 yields 4.8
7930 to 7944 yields 4.84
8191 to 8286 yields 5.04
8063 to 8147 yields 5.03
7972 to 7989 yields 5.29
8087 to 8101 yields 4.6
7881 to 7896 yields 4.72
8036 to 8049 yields 5.07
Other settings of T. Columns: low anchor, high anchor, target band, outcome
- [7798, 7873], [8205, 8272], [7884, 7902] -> 0.04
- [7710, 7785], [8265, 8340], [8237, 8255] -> -0.08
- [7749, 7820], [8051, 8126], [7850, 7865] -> 0.05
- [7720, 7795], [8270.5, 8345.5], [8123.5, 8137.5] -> -0.10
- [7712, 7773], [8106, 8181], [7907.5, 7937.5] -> 0.06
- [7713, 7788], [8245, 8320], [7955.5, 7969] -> -0.12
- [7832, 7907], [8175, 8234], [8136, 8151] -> -0.05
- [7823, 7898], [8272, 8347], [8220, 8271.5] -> -0.04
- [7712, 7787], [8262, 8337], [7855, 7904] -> 0.07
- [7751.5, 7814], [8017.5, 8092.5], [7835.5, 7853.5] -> -0.04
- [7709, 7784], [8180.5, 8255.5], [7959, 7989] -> -0.05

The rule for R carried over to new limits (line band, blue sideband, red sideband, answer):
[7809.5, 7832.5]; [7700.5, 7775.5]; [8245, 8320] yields 2.0 Ang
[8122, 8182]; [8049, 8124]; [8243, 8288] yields -2.0 Ang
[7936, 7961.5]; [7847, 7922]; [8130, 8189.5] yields -2.9 Ang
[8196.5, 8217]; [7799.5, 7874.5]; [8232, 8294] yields -0.2 Ang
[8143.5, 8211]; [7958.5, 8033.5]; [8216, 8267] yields 0.6 Ang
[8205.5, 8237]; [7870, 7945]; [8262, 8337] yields -2.9 Ang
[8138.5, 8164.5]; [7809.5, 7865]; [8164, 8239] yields 0.6 Ang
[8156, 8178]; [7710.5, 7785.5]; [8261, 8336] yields -0.9 Ang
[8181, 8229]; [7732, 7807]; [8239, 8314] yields -1.3 Ang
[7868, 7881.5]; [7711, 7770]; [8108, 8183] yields -0.1 Ang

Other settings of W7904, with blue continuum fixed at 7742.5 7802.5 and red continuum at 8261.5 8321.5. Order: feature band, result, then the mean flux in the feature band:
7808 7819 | 0.5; 4.78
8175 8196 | -1.3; 5.04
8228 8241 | -1.6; 5.27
